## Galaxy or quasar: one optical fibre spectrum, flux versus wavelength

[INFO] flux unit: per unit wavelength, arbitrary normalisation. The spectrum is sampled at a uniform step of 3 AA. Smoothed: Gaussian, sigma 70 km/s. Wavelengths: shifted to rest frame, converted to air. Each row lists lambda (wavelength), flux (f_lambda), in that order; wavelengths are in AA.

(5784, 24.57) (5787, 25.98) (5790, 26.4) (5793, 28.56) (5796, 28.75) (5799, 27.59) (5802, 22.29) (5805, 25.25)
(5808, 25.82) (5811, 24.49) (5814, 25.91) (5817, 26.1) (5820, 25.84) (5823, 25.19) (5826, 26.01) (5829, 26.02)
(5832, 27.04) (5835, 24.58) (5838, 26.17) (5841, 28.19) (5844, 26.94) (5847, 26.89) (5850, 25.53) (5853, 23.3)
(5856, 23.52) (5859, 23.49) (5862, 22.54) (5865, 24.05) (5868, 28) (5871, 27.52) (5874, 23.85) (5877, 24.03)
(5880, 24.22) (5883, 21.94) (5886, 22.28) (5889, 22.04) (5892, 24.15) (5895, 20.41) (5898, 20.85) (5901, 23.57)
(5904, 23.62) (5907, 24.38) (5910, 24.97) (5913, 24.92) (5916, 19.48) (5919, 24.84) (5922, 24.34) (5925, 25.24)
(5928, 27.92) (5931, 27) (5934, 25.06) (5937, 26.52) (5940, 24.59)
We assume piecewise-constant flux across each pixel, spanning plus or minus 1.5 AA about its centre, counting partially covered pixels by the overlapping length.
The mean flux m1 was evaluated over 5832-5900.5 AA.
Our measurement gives 24.3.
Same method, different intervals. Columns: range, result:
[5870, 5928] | 23.6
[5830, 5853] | 26.3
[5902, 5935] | 24.7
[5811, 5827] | 25.7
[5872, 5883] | 23.9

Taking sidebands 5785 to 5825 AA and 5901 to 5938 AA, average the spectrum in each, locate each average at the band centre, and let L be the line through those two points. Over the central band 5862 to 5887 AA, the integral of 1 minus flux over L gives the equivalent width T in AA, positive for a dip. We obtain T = 0.8 AA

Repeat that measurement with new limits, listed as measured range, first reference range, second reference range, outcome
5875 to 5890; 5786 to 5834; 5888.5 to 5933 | 0.9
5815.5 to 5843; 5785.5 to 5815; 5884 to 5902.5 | -1.4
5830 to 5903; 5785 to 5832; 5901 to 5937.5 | 2.9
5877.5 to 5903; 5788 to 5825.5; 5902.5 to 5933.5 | 2.5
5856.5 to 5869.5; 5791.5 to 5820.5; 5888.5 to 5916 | -0.1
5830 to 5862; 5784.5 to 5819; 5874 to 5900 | -1.5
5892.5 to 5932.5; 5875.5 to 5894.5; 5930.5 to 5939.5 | 1.1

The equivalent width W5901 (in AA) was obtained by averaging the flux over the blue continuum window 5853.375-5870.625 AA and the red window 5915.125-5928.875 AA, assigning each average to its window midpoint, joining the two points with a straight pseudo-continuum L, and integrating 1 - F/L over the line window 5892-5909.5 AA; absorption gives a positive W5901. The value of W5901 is 1.1 AA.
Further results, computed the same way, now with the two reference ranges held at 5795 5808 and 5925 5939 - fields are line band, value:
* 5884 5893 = 1.2 AA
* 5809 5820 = 0.1 AA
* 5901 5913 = 0.9 AA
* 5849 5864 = 1.4 AA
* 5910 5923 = 1.4 AA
